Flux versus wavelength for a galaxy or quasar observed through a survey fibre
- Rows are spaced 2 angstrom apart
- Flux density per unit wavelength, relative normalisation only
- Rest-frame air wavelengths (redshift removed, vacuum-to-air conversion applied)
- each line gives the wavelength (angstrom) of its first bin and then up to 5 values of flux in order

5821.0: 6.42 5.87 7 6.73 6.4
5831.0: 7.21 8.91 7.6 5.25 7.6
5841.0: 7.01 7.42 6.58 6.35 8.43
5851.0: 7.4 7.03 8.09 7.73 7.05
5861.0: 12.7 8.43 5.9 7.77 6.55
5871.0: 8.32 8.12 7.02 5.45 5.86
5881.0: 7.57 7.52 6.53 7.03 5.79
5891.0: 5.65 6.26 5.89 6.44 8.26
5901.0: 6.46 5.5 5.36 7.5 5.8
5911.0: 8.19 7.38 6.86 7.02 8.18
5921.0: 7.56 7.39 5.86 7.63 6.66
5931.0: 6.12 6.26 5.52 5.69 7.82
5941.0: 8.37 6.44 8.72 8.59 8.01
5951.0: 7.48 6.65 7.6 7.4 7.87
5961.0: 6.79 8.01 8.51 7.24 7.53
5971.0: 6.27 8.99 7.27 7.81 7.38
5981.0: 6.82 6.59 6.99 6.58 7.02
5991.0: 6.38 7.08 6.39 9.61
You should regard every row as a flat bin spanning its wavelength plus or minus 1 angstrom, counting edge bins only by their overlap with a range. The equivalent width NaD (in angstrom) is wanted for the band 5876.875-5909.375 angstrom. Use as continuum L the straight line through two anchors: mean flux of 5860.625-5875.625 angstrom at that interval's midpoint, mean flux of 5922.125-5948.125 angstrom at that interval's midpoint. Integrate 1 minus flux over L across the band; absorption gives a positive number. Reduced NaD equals 4.9 angstrom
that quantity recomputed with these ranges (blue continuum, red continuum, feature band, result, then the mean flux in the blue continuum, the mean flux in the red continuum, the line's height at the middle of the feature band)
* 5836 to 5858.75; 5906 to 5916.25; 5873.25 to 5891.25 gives 1.41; 7.17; 7.14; 7.15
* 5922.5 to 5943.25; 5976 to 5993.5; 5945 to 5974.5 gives -3.61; 6.7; 6.96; 6.83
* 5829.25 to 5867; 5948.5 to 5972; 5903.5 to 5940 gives 3.31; 7.57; 7.43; 7.48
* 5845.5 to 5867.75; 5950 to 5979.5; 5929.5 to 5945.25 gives 1.73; 7.87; 7.52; 7.61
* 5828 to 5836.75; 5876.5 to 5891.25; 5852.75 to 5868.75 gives -2.77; 7.33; 6.5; 6.87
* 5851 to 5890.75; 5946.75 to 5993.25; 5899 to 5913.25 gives 1.32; 7.36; 7.35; 7.36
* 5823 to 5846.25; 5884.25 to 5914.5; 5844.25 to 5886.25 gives -4.10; 7.01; 6.54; 6.79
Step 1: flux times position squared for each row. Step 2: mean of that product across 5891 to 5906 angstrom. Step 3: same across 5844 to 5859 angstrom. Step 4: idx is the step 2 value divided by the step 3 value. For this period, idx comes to 0.87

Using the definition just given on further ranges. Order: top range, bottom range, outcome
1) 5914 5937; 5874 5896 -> 1.07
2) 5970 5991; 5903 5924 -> 1.04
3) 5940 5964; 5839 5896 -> 1.09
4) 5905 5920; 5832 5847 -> 1.03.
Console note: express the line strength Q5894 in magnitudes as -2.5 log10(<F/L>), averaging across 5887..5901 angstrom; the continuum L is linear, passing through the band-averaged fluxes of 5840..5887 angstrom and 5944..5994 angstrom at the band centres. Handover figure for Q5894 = 0.15 mag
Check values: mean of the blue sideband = 7.42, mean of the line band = 6.43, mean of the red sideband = 7.42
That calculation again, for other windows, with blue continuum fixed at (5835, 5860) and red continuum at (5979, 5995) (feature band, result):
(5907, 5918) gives -0.01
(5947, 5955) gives -0.10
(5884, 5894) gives 0.13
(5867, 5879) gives 0.01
